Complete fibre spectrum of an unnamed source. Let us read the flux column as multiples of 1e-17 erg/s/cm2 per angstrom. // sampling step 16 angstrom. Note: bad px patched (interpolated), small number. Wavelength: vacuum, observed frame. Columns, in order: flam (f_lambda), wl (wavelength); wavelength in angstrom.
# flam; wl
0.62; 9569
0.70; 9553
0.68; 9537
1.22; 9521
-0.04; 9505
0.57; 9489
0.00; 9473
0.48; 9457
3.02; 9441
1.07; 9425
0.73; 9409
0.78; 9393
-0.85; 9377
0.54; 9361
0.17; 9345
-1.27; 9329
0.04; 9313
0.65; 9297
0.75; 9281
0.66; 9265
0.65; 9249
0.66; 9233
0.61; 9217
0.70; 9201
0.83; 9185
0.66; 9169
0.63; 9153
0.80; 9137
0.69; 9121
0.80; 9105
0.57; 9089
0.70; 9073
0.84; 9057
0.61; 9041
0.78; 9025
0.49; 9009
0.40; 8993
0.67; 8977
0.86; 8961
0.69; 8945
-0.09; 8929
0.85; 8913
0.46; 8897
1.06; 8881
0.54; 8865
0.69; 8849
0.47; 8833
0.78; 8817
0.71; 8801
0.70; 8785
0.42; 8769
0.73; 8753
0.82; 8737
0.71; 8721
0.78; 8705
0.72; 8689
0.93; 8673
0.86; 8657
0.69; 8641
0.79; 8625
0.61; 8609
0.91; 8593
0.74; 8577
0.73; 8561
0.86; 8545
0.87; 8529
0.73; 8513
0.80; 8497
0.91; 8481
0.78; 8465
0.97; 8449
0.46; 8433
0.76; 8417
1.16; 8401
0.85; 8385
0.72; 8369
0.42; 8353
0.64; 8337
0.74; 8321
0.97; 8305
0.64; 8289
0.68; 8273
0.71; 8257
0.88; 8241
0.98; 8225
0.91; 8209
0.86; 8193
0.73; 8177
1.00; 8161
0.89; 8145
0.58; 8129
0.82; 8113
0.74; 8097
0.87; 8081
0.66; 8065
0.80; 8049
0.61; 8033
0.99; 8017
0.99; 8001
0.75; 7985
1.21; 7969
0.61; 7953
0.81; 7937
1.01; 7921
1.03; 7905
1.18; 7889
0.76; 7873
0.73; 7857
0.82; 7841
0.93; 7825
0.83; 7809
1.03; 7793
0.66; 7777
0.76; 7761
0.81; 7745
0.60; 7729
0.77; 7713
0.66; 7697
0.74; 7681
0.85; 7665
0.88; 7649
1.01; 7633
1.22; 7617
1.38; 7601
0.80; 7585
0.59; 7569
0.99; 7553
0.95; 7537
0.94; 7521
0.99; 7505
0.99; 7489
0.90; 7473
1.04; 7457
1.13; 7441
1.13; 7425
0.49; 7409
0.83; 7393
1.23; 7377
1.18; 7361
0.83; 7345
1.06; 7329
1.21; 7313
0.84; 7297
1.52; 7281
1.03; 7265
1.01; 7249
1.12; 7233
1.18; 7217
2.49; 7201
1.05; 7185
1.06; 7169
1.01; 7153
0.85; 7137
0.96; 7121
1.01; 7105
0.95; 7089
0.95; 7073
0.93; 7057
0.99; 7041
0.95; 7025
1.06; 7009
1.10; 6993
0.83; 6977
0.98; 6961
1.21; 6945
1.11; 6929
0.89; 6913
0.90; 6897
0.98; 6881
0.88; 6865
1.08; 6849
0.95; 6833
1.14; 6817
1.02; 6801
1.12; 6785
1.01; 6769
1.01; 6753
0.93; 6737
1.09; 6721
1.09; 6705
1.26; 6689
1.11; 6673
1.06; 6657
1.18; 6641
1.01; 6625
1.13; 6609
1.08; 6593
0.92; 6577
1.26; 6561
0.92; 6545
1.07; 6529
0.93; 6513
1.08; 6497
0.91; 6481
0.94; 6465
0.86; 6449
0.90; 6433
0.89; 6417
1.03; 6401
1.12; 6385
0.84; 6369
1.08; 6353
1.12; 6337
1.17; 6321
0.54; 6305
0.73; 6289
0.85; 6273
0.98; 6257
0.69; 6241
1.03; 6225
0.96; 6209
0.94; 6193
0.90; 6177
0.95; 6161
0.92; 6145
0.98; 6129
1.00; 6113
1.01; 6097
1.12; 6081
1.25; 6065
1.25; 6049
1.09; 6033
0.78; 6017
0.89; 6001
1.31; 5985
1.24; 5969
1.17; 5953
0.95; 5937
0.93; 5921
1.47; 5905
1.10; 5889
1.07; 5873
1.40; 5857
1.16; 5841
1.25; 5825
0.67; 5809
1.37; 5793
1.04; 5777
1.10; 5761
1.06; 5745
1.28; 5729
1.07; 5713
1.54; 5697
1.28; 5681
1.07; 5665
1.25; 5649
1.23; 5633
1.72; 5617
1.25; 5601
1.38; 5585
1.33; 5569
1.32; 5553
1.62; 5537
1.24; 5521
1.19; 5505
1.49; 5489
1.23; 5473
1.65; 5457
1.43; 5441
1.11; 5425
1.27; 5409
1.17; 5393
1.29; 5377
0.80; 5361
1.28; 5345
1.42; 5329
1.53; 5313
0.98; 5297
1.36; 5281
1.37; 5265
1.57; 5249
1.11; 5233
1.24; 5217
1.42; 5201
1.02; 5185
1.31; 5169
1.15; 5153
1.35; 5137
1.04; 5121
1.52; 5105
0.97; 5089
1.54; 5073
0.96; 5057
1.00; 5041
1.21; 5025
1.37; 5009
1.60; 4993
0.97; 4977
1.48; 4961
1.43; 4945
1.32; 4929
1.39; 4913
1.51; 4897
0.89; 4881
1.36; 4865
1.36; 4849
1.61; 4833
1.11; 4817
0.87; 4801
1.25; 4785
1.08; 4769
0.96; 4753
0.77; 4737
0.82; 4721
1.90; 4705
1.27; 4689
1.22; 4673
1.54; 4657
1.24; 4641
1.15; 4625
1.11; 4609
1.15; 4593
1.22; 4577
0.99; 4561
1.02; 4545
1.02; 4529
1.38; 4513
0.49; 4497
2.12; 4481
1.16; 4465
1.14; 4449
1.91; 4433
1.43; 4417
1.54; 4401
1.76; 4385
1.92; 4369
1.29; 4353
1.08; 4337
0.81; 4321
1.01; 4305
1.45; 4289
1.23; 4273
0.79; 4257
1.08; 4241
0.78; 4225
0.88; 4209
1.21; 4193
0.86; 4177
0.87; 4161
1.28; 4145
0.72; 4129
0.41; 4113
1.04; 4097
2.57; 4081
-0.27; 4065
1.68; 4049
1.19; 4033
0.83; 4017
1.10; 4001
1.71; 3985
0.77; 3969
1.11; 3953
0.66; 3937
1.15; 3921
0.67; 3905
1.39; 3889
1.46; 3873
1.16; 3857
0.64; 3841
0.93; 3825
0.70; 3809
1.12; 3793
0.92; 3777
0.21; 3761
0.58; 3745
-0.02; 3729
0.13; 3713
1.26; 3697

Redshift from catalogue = 0.10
